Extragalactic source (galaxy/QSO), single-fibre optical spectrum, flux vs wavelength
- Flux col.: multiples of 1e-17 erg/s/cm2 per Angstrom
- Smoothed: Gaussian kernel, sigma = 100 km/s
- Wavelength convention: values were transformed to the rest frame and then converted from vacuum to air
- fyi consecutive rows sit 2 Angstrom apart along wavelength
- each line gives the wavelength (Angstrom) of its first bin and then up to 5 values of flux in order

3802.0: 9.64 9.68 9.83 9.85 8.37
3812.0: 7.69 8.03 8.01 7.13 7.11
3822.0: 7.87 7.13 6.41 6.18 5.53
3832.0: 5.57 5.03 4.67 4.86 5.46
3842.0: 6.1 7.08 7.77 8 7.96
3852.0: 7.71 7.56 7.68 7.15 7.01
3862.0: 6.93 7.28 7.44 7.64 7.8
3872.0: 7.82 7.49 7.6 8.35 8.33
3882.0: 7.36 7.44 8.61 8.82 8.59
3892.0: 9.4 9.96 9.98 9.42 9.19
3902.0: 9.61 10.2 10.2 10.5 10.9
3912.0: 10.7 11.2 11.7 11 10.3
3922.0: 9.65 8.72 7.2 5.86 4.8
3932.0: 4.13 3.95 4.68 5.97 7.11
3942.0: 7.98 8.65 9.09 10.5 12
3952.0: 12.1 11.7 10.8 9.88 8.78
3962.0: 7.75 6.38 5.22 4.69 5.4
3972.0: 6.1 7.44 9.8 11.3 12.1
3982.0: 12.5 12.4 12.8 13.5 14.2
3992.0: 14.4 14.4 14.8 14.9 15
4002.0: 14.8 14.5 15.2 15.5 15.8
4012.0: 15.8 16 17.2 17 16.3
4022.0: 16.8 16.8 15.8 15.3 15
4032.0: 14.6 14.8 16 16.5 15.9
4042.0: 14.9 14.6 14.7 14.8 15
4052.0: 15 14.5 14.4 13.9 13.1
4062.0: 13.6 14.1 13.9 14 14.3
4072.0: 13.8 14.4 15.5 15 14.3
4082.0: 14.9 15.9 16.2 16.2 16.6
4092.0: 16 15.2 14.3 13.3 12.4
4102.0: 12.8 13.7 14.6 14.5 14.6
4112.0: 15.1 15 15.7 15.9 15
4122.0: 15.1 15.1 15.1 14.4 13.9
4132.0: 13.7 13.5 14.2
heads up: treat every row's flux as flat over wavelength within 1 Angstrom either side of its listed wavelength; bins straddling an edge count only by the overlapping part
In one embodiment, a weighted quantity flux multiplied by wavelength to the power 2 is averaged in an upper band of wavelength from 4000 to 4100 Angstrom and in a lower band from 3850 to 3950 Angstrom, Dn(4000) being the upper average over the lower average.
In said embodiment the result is 2.0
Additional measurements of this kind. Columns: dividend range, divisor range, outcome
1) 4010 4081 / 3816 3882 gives 2.37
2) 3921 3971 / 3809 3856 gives 1.19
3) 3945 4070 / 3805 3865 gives 2.03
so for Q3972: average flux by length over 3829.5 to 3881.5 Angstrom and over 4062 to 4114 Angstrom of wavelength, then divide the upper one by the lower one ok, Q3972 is 2.08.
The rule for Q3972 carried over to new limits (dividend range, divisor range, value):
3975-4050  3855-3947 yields 1.78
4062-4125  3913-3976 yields 1.82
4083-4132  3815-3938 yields 1.91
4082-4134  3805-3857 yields 2.08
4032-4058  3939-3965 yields 1.59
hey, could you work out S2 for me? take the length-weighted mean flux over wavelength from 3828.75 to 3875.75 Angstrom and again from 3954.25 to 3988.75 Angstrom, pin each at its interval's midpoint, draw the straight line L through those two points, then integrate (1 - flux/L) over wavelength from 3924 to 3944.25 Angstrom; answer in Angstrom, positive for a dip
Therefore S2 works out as 5.80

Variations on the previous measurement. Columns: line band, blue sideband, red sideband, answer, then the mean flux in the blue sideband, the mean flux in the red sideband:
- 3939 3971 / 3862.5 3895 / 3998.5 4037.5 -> 9.3 Angstrom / 8.1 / 15.7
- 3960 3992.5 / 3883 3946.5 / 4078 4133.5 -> 3.1 Angstrom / 8.61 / 14.8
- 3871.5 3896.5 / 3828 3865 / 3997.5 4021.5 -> 0.9 Angstrom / 6.62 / 15.7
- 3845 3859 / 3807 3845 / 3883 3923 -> 0.2 Angstrom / 6.74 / 9.87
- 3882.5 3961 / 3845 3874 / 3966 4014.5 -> 6.4 Angstrom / 7.55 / 12.5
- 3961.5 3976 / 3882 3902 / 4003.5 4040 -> 7.5 Angstrom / 8.99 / 15.8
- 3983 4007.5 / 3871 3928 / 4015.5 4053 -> -0.9 Angstrom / 9.23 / 15.6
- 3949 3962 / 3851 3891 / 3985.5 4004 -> 1.7 Angstrom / 7.73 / 14.4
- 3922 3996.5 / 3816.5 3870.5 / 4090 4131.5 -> 8.5 Angstrom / 6.82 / 14.6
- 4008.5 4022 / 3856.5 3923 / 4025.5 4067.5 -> -2.7 Angstrom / 8.95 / 14.8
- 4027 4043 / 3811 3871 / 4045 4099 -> -2.3 Angstrom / 6.93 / 14.7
